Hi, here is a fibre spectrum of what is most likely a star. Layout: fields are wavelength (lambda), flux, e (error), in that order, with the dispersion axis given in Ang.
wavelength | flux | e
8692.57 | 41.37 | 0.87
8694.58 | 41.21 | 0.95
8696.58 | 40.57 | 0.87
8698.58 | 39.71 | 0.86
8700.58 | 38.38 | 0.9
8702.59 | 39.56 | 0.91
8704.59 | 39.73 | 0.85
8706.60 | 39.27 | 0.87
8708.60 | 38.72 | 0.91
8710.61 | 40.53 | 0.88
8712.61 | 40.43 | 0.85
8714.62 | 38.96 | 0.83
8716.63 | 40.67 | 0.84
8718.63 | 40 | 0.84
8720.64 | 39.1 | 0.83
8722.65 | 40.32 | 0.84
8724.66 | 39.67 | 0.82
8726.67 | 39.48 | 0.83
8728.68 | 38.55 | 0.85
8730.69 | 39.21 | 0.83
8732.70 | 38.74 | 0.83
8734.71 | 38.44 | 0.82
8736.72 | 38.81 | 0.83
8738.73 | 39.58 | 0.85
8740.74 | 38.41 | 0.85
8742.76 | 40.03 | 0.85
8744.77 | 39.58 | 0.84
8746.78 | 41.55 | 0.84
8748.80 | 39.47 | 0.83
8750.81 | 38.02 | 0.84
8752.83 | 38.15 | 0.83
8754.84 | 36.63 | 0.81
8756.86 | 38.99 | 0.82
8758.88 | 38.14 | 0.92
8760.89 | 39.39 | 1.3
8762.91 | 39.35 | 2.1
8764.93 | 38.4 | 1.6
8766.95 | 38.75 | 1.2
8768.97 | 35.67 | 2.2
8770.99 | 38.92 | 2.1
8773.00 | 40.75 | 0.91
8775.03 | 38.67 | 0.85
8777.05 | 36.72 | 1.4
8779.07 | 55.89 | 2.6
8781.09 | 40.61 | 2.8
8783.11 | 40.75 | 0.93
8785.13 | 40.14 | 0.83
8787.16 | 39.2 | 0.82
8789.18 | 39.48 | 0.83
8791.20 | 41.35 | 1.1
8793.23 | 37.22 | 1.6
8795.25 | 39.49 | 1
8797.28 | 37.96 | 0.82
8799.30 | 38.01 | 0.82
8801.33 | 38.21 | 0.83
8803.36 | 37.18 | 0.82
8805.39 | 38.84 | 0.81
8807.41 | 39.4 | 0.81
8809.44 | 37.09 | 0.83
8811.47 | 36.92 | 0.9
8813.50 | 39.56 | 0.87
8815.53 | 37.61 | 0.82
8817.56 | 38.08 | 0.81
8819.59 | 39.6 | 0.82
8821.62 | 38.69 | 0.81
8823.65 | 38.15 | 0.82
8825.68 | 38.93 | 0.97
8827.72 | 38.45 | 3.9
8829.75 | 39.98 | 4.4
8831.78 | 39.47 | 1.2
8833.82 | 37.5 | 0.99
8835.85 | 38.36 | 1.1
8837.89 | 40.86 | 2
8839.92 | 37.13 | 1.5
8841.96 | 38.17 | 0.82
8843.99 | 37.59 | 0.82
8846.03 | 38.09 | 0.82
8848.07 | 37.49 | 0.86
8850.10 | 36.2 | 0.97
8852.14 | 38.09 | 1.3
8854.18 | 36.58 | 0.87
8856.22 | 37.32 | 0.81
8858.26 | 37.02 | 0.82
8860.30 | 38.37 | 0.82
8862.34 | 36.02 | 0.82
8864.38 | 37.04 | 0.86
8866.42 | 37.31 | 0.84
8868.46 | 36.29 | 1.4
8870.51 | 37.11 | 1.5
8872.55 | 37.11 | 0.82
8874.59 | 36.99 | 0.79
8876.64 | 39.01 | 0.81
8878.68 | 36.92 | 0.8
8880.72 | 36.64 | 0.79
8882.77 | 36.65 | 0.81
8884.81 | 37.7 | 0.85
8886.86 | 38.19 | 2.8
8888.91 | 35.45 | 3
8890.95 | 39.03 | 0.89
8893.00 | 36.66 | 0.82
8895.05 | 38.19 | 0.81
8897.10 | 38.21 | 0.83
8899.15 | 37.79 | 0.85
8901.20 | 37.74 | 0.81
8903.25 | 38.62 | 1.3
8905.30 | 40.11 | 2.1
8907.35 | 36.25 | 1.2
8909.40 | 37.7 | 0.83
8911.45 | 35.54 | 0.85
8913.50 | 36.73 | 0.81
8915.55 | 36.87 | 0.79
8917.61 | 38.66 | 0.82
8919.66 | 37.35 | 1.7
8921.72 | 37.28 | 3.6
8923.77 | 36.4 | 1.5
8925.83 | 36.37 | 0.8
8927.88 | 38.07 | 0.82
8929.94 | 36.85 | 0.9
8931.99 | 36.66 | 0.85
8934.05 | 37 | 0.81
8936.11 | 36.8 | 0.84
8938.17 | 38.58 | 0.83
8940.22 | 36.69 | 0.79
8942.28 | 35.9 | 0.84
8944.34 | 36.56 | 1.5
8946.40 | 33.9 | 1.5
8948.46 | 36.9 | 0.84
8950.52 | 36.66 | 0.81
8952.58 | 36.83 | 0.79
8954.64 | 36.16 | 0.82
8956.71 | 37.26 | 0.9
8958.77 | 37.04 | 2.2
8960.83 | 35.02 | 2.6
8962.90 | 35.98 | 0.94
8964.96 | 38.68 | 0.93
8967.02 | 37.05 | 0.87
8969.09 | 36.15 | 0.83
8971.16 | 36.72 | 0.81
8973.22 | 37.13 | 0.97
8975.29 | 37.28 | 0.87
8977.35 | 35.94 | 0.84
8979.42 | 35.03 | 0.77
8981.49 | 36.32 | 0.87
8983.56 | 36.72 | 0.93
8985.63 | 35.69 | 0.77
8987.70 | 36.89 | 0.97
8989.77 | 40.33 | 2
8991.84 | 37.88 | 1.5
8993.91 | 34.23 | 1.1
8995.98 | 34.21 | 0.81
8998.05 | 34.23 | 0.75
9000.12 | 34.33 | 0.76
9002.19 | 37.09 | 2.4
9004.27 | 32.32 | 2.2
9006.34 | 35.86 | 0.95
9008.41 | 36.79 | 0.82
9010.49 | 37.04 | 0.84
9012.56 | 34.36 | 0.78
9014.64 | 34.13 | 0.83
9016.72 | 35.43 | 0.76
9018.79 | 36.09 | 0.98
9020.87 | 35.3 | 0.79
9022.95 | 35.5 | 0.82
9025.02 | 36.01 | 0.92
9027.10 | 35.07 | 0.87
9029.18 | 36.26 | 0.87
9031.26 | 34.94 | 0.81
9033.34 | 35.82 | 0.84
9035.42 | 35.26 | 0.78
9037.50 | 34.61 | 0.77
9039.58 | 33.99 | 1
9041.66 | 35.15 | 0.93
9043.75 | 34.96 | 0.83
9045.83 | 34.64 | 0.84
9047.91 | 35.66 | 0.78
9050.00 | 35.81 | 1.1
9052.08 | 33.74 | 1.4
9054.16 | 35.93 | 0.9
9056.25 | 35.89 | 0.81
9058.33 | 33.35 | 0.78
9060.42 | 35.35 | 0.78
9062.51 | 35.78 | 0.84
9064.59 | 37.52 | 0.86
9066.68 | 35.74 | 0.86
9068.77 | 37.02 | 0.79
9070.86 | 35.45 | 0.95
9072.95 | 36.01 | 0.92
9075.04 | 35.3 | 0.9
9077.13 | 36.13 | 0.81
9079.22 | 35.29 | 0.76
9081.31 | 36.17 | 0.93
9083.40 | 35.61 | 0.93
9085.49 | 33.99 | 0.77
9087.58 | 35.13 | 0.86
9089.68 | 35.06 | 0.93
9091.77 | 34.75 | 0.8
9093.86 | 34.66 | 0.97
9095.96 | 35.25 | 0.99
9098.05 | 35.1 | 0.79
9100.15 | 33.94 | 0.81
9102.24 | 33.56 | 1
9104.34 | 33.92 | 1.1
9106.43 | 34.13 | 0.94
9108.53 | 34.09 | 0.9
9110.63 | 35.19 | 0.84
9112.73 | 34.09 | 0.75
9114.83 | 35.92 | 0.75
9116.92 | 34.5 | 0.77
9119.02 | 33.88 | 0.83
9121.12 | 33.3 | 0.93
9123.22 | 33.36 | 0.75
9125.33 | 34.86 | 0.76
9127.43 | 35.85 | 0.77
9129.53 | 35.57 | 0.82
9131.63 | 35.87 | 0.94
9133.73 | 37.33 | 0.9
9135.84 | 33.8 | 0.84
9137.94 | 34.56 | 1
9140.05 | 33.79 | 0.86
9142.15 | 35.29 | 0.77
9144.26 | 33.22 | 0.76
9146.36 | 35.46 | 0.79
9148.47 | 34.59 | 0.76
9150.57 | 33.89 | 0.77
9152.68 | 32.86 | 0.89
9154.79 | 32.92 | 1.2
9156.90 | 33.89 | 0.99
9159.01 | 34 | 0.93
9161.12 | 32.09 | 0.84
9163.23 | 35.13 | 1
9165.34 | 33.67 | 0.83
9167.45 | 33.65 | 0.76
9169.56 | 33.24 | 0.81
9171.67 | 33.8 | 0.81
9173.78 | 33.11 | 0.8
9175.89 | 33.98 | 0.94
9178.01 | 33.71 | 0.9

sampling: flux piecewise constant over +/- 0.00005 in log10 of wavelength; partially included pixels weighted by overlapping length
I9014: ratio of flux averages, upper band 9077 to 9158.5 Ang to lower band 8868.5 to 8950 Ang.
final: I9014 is 0.93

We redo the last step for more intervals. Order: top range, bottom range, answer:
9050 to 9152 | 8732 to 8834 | 0.89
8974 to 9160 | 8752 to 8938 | 0.92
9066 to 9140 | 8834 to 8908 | 0.93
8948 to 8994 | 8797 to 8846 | 0.96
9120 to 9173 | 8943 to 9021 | 0.95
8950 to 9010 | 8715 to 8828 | 0.93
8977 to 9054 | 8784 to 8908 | 0.93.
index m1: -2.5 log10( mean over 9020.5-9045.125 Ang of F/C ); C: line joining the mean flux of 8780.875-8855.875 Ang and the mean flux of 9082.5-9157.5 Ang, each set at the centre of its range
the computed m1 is 0.014 mag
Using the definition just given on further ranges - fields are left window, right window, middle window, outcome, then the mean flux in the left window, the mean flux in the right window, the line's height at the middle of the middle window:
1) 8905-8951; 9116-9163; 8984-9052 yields 0.01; 36.9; 34.3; 35.8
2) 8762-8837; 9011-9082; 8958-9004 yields 0.00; 39.2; 35.4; 36.4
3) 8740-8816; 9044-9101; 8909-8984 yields 0.01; 39.2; 35.3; 37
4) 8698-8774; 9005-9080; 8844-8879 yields 0.01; 39.2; 35.5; 37.6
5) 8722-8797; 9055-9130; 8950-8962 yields 0.01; 39.5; 35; 36.9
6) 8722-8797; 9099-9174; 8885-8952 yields 0.00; 39.5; 34.2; 37.3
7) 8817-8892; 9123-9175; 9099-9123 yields 0.02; 37.8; 34.2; 34.7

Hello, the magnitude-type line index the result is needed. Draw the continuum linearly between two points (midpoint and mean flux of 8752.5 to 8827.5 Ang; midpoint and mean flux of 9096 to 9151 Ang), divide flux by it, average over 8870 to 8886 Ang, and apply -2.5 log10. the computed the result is 0.02 mag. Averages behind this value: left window 39.1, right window 34.6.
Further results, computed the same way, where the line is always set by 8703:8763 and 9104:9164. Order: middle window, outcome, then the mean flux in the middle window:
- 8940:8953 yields 0.02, 36.1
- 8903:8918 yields -0.01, 37.5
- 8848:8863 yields 0.02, 37.1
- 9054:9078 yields -0.02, 35.8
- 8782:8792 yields -0.04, 40.2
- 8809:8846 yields -0.01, 38.5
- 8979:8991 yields -0.02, 36.9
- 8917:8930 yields -0.01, 37.3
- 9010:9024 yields 0.01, 35.4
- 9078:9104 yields 0.00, 34.9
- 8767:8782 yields -0.06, 40.9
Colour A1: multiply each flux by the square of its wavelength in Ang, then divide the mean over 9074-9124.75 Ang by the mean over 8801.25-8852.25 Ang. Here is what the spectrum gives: 1.0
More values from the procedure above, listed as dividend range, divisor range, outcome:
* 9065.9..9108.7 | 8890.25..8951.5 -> 0.98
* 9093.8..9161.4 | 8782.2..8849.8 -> 0.96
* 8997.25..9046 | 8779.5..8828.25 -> 0.95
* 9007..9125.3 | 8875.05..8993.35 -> 0.98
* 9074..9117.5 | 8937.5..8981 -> 0.98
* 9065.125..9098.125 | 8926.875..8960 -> 1.00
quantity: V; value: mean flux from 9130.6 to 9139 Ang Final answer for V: 35.4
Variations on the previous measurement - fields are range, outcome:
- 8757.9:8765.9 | 38.8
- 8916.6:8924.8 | 37.4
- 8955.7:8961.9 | 36.4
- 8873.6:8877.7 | 38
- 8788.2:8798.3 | 39.1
